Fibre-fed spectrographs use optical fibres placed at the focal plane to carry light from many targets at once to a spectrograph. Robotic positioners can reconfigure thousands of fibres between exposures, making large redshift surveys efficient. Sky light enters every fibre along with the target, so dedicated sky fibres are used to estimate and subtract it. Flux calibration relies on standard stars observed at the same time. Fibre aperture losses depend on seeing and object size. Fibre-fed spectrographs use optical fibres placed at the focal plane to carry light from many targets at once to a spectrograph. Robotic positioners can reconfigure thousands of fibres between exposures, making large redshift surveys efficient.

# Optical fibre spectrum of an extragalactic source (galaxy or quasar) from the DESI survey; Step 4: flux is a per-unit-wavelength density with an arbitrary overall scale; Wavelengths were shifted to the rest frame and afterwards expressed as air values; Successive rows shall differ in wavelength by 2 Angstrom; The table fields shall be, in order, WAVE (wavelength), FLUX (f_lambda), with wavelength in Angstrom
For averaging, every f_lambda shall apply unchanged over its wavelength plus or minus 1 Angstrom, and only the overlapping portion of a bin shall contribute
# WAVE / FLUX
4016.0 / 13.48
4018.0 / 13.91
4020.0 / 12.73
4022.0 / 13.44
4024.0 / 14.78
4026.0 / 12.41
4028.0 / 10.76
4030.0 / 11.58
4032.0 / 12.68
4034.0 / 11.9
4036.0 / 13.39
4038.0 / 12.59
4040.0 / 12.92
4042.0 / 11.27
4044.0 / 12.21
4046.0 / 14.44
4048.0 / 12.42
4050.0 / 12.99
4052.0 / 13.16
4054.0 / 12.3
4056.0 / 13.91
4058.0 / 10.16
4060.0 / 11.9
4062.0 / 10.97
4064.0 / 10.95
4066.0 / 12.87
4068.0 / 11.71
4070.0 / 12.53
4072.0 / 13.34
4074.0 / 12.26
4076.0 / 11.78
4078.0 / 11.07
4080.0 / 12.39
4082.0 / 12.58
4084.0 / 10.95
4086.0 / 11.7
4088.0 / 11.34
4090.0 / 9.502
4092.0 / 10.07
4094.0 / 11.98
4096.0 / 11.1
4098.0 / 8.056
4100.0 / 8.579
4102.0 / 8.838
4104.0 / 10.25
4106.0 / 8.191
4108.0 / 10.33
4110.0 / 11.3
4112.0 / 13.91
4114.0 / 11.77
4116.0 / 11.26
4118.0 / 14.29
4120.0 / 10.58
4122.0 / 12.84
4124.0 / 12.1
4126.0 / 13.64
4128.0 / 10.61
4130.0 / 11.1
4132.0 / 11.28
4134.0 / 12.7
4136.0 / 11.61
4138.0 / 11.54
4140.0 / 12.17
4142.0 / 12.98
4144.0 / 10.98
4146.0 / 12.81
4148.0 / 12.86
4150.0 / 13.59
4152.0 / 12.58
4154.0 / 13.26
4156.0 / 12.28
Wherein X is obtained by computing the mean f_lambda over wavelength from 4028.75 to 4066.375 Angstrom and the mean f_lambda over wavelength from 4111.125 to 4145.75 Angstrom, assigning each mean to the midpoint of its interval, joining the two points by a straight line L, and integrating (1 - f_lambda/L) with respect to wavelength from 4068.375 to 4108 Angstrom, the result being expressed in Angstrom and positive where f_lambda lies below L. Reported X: 4.4 Angstrom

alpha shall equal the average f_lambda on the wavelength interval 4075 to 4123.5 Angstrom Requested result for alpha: 11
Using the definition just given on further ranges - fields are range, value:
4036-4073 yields 12.4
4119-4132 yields 11.8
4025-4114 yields 11.6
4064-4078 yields 12.2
